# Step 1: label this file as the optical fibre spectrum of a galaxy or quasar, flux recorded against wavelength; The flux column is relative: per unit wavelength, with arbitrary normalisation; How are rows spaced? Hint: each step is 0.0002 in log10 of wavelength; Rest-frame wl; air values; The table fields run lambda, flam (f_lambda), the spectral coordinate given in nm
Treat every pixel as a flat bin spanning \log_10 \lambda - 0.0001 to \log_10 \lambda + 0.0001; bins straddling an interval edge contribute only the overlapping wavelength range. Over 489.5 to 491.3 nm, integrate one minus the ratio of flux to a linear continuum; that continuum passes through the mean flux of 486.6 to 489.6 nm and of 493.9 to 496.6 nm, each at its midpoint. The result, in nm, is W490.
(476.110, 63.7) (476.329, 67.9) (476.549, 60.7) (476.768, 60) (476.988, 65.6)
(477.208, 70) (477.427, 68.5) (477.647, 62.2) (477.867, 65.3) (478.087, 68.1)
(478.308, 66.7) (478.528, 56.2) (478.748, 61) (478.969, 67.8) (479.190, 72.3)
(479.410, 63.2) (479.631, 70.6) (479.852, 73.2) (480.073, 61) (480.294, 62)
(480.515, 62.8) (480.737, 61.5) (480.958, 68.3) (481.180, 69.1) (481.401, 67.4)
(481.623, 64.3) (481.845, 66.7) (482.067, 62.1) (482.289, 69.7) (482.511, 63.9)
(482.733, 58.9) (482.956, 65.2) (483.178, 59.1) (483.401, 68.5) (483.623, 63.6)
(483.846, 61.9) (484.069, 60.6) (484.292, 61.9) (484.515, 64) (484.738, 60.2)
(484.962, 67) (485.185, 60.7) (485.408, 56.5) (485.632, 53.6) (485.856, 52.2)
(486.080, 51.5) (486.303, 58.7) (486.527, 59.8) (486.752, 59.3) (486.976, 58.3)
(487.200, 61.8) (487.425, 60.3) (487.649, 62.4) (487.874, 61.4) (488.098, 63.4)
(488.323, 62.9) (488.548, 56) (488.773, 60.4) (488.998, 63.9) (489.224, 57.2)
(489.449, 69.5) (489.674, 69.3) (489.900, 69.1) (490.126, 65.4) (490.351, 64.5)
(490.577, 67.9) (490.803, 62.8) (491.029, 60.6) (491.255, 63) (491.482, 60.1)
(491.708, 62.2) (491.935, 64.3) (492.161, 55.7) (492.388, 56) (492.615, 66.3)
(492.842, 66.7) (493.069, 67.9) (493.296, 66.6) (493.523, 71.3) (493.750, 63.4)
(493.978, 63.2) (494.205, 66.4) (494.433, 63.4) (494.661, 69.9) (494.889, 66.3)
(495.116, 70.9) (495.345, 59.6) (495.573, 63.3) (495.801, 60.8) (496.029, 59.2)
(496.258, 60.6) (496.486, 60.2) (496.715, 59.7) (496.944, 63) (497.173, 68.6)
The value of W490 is -0.10 nm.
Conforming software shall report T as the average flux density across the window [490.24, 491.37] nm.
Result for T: 63.7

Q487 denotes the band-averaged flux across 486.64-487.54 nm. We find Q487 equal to 60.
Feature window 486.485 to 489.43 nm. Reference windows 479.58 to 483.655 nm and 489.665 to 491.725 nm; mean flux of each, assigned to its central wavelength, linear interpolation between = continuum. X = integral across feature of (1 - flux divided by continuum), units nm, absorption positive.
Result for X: 0.17 nm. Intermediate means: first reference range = 65.1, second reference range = 64.3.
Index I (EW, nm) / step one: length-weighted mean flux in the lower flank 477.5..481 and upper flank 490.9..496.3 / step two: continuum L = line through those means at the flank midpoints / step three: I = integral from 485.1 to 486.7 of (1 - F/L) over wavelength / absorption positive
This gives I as 0.21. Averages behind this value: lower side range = 65.1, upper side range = 63.7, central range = 56.2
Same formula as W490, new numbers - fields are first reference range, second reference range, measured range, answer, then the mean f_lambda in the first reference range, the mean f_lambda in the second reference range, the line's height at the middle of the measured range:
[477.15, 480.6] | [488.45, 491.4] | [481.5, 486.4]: 0.26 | 65.7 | 63.8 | 64.8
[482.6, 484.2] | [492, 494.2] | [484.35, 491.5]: 0.22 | 62.6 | 64.3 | 63.3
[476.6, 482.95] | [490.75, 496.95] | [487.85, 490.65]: 0.00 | 65.3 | 63.3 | 64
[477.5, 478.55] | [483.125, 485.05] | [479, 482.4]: -0.13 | 64.5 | 63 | 63.8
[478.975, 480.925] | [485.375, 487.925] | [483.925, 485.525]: -0.03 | 66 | 57.9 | 60.3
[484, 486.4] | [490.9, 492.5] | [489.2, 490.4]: -0.13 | 58.8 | 60.3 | 59.8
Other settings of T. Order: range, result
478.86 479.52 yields 67.8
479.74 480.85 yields 64.1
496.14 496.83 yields 60.1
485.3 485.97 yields 54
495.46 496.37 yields 61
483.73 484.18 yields 61.2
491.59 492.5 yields 59.6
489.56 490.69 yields 67.3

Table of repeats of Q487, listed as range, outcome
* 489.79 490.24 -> 67.3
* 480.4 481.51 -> 65.8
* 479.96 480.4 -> 61.6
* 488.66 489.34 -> 60.5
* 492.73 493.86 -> 67.2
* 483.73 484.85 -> 61.7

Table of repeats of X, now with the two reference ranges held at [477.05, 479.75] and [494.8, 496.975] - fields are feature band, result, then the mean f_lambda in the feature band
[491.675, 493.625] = -0.04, 64.1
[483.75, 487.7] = 0.31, 59.4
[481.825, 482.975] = 0.02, 64.2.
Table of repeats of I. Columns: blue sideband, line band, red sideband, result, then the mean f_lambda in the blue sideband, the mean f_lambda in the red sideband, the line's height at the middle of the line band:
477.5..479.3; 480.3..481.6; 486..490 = -0.03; 65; 61.5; 64.1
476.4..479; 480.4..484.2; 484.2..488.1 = -0.16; 64.3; 59.5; 61.7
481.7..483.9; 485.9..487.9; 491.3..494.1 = 0.15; 64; 63.6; 63.9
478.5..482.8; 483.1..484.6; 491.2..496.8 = 0.05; 65.3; 63.5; 64.9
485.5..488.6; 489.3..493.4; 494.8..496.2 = -0.22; 58.7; 63.2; 61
